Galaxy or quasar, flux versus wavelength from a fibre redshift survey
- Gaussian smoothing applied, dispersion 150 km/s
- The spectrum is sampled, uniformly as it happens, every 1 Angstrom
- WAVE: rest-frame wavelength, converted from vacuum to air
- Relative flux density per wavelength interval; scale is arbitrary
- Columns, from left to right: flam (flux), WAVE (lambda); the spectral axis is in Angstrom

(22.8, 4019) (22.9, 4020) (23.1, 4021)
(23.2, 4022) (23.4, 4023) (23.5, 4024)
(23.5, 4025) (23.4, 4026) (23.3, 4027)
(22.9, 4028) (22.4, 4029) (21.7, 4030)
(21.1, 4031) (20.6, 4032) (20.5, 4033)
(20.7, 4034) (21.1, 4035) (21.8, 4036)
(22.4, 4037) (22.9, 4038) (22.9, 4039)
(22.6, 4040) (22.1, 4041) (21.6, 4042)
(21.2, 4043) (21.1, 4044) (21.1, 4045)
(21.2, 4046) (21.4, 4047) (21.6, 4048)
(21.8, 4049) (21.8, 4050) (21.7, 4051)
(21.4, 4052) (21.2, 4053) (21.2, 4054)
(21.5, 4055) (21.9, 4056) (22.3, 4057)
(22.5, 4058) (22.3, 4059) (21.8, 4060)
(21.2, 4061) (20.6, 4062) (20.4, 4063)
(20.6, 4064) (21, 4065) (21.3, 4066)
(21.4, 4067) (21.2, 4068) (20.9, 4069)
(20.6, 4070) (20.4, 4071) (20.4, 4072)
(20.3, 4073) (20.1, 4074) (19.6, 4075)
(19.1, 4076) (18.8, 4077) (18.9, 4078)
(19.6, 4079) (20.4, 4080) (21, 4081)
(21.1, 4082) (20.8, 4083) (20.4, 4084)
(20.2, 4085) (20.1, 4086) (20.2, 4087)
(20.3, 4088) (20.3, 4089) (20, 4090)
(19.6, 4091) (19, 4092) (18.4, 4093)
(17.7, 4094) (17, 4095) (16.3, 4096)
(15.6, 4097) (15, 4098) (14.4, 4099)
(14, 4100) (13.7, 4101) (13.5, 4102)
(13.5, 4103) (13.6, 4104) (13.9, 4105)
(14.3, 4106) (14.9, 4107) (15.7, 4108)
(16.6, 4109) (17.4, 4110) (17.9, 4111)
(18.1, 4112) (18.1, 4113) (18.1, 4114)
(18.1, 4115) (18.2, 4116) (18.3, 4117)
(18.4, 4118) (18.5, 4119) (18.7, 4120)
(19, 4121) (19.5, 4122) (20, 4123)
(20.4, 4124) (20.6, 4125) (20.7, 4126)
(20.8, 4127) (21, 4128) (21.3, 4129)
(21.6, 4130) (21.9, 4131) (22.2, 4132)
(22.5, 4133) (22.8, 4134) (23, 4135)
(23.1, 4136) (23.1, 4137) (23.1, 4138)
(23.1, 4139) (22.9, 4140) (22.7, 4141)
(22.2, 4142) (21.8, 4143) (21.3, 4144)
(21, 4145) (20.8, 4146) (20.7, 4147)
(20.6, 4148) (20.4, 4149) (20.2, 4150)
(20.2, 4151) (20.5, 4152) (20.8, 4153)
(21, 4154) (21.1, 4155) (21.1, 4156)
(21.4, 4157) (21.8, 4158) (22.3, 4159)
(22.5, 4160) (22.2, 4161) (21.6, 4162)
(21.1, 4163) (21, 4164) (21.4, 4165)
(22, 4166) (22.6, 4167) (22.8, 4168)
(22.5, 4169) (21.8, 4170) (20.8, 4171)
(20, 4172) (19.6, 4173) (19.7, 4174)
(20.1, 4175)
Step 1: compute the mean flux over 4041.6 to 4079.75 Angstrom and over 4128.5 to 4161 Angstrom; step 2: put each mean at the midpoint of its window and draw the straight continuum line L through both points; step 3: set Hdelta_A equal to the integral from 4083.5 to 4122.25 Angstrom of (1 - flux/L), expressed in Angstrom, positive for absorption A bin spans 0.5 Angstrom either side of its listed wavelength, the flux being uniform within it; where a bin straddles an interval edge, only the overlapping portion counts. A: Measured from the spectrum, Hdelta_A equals 7.3 Angstrom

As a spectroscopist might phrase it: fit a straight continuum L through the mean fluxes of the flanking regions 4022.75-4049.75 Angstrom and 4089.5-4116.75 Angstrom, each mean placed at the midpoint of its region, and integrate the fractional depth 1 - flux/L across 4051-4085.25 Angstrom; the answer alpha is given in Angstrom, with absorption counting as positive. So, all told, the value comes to -2.6 Angstrom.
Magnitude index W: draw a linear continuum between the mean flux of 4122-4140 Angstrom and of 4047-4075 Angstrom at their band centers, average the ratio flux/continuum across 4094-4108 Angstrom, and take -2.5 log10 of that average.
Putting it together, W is 0.41 mag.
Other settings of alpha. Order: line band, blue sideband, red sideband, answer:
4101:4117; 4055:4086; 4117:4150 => 3.7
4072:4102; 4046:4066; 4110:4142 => 3.5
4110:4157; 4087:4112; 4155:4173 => -3.6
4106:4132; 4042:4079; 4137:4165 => 2.9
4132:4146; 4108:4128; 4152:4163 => -1.5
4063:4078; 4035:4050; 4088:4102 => -0.9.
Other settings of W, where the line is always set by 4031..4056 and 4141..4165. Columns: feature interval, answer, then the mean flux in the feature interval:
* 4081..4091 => 0.06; 20.4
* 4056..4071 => 0.01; 21.3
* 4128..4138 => -0.05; 22.4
